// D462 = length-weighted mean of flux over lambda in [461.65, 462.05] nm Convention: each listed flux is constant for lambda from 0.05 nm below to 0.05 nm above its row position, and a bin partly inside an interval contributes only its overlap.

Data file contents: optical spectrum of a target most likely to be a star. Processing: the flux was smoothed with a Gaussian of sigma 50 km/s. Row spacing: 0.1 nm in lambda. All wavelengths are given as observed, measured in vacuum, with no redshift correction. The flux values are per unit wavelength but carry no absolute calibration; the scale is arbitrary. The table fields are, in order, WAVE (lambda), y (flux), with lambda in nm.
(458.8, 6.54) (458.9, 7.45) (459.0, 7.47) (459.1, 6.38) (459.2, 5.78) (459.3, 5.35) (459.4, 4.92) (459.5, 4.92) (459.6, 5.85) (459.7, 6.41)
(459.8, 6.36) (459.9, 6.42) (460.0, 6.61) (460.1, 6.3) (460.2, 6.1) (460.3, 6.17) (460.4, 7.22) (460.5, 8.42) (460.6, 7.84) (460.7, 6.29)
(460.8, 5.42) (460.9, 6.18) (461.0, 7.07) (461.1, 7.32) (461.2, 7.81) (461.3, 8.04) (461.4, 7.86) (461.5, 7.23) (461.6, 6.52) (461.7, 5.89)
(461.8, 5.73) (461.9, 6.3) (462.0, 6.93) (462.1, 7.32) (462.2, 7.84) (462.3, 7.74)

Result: 6.21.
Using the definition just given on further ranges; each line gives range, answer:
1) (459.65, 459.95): 6.4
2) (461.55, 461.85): 6.05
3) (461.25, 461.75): 7.11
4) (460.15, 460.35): 6.14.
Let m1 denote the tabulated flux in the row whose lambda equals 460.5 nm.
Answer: 8.42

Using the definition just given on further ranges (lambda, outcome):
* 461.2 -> 7.81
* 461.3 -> 8.04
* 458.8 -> 6.54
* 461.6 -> 6.52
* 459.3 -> 5.35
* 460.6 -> 7.84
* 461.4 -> 7.86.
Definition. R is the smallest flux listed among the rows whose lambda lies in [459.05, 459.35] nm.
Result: 5.35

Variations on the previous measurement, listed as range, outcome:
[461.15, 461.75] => 5.89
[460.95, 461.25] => 7.07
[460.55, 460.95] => 5.42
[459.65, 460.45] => 6.1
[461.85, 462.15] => 6.3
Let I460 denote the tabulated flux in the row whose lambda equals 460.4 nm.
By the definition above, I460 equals 7.22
